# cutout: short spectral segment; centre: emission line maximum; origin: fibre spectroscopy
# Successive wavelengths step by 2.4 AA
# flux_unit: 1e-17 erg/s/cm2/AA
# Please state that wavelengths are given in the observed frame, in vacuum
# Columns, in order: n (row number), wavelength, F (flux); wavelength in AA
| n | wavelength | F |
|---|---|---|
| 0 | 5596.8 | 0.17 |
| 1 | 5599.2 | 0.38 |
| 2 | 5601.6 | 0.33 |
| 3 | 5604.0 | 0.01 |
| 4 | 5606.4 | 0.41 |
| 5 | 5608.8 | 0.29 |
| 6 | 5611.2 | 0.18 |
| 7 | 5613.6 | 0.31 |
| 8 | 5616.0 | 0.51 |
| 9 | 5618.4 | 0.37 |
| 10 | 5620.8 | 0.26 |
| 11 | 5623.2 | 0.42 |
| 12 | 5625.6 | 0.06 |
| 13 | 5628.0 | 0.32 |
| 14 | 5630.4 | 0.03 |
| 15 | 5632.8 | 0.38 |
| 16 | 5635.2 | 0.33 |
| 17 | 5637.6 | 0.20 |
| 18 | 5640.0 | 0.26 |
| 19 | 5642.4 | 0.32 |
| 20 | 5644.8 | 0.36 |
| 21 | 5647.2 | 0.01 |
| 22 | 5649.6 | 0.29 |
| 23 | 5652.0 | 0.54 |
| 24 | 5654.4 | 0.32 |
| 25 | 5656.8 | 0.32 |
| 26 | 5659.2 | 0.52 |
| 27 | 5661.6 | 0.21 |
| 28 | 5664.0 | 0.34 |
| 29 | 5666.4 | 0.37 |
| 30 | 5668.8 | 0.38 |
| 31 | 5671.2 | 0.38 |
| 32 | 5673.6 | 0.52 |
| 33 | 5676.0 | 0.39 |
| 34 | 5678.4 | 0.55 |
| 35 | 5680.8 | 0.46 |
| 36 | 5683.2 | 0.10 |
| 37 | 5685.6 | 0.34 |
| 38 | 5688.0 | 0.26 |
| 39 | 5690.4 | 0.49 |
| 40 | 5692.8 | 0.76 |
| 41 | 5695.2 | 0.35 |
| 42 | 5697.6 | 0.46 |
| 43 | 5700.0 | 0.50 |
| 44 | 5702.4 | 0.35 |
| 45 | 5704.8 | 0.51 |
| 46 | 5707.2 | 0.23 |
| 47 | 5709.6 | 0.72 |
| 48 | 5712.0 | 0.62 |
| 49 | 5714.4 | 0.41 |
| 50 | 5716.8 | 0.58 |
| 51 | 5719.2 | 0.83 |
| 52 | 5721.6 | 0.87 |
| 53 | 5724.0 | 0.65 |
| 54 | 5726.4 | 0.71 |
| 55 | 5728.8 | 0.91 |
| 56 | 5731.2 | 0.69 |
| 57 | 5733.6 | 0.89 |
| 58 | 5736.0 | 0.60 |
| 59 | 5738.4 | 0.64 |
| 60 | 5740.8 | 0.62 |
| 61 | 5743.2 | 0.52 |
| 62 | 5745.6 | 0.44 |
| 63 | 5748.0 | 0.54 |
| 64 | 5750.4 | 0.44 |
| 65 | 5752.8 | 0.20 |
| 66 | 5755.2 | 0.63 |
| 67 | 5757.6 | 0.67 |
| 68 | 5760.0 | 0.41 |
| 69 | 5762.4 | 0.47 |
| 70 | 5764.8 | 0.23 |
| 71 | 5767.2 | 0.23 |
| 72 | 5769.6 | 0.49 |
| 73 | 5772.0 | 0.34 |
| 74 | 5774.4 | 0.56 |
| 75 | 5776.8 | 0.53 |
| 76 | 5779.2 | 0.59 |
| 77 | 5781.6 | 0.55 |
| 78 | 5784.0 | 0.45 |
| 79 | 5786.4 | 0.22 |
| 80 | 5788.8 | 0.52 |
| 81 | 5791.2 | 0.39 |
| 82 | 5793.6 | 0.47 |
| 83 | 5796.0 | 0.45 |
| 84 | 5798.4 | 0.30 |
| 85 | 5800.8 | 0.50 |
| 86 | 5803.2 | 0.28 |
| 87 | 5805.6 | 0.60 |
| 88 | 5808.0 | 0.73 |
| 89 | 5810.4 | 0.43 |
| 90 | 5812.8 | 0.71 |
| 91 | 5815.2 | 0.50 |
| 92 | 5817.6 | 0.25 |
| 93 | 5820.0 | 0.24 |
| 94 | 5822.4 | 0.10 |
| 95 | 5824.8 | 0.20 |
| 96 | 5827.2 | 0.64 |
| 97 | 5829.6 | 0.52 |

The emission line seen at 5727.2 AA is C IV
